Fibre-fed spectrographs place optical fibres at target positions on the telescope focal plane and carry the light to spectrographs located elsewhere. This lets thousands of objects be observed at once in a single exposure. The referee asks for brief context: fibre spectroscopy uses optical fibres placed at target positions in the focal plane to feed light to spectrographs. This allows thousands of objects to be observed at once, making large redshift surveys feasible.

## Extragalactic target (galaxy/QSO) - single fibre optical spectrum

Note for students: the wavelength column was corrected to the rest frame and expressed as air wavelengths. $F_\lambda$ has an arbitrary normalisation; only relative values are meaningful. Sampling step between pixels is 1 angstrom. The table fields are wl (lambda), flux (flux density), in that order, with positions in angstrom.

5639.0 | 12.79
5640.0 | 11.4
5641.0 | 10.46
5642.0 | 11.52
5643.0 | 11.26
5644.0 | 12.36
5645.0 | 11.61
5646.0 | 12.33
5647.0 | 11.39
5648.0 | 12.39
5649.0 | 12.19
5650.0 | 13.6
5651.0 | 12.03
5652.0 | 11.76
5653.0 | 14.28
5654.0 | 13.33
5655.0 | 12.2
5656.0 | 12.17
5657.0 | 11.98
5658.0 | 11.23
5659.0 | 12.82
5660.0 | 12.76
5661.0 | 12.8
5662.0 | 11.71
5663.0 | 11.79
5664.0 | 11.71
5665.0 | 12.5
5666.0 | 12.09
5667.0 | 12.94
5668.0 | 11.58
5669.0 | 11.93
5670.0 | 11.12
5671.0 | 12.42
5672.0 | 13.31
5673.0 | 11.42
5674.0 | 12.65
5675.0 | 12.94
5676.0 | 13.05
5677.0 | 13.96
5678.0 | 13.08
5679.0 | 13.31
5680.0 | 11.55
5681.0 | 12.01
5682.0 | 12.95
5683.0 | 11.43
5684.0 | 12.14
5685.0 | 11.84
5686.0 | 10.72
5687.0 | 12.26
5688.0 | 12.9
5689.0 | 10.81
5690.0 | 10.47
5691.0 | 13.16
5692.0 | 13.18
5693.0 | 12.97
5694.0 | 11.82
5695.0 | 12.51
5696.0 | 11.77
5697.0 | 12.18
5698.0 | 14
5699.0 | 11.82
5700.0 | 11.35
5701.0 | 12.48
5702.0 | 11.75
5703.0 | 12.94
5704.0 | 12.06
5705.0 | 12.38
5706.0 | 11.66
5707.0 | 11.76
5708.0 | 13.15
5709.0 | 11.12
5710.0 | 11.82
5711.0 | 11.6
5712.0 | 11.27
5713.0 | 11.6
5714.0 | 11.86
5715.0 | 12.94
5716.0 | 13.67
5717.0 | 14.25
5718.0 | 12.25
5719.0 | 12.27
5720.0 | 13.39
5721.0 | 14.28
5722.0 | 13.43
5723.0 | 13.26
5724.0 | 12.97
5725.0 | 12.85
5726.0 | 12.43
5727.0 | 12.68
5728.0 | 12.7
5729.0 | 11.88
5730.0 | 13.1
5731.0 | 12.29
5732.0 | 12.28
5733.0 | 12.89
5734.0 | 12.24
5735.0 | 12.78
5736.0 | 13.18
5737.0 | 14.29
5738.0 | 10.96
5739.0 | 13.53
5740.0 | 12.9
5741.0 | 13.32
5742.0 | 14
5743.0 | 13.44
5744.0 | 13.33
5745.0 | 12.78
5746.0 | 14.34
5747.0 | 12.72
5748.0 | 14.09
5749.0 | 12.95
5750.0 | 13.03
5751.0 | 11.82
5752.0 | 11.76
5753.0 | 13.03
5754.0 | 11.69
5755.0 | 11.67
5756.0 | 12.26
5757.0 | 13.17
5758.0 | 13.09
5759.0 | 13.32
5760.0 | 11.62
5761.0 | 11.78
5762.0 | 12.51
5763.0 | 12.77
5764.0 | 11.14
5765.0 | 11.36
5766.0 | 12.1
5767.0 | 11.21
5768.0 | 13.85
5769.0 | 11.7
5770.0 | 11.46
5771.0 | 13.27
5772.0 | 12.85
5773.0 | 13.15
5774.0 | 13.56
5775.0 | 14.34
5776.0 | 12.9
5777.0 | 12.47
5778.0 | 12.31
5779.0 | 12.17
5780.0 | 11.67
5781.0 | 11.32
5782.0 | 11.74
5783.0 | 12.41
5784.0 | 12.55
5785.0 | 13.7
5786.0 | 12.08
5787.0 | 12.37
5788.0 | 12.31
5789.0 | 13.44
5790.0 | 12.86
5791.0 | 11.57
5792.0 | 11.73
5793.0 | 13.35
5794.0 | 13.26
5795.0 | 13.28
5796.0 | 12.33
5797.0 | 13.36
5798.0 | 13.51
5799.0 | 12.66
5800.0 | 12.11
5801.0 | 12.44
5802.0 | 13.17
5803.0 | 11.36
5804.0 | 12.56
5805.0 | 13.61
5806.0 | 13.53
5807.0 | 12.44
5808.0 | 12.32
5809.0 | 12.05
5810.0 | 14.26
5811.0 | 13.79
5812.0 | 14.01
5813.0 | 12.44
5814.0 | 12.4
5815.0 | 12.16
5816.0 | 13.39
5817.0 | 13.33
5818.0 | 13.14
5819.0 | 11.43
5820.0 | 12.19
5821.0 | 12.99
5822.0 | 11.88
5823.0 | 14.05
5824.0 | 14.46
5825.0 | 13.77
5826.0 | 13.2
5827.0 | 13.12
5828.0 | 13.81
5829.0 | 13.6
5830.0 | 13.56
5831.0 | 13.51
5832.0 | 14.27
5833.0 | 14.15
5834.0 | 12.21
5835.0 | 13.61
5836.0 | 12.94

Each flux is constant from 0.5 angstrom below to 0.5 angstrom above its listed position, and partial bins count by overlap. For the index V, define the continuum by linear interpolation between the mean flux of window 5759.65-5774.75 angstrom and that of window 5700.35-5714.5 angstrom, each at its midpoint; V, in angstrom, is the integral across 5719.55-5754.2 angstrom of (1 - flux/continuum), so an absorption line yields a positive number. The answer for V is -2.3 angstrom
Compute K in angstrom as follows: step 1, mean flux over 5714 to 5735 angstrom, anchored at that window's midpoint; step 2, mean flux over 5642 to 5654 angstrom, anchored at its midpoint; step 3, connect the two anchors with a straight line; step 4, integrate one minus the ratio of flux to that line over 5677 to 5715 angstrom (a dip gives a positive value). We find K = 1.58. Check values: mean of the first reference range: 12.3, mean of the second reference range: 12.9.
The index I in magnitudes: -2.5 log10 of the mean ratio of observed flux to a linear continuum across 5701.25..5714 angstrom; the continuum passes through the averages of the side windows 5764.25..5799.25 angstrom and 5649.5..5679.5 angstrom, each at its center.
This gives 0.05 mag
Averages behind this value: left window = 12.5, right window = 12.6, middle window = 11.9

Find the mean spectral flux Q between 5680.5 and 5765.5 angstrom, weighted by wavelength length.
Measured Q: 12.5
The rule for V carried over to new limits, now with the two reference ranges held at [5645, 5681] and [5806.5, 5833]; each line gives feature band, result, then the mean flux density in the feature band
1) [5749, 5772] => 1.0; 12.3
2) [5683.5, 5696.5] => 0.5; 12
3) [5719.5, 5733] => -0.2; 12.9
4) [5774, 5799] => 0.7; 12.6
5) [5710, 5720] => 0.2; 12.4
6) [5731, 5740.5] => 0.0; 12.8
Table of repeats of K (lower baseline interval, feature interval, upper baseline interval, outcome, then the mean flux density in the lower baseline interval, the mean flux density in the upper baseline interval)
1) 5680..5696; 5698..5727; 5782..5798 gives -0.6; 12.1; 12.7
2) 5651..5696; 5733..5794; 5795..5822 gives 0.0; 12.3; 12.8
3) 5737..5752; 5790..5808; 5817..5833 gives 0.7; 13.1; 13.3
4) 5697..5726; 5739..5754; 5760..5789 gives -0.8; 12.5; 12.4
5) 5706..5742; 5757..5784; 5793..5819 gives 0.8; 12.7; 12.9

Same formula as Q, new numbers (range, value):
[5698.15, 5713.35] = 12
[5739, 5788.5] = 12.6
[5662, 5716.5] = 12.2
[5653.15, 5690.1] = 12.3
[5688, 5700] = 12.2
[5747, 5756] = 12.5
